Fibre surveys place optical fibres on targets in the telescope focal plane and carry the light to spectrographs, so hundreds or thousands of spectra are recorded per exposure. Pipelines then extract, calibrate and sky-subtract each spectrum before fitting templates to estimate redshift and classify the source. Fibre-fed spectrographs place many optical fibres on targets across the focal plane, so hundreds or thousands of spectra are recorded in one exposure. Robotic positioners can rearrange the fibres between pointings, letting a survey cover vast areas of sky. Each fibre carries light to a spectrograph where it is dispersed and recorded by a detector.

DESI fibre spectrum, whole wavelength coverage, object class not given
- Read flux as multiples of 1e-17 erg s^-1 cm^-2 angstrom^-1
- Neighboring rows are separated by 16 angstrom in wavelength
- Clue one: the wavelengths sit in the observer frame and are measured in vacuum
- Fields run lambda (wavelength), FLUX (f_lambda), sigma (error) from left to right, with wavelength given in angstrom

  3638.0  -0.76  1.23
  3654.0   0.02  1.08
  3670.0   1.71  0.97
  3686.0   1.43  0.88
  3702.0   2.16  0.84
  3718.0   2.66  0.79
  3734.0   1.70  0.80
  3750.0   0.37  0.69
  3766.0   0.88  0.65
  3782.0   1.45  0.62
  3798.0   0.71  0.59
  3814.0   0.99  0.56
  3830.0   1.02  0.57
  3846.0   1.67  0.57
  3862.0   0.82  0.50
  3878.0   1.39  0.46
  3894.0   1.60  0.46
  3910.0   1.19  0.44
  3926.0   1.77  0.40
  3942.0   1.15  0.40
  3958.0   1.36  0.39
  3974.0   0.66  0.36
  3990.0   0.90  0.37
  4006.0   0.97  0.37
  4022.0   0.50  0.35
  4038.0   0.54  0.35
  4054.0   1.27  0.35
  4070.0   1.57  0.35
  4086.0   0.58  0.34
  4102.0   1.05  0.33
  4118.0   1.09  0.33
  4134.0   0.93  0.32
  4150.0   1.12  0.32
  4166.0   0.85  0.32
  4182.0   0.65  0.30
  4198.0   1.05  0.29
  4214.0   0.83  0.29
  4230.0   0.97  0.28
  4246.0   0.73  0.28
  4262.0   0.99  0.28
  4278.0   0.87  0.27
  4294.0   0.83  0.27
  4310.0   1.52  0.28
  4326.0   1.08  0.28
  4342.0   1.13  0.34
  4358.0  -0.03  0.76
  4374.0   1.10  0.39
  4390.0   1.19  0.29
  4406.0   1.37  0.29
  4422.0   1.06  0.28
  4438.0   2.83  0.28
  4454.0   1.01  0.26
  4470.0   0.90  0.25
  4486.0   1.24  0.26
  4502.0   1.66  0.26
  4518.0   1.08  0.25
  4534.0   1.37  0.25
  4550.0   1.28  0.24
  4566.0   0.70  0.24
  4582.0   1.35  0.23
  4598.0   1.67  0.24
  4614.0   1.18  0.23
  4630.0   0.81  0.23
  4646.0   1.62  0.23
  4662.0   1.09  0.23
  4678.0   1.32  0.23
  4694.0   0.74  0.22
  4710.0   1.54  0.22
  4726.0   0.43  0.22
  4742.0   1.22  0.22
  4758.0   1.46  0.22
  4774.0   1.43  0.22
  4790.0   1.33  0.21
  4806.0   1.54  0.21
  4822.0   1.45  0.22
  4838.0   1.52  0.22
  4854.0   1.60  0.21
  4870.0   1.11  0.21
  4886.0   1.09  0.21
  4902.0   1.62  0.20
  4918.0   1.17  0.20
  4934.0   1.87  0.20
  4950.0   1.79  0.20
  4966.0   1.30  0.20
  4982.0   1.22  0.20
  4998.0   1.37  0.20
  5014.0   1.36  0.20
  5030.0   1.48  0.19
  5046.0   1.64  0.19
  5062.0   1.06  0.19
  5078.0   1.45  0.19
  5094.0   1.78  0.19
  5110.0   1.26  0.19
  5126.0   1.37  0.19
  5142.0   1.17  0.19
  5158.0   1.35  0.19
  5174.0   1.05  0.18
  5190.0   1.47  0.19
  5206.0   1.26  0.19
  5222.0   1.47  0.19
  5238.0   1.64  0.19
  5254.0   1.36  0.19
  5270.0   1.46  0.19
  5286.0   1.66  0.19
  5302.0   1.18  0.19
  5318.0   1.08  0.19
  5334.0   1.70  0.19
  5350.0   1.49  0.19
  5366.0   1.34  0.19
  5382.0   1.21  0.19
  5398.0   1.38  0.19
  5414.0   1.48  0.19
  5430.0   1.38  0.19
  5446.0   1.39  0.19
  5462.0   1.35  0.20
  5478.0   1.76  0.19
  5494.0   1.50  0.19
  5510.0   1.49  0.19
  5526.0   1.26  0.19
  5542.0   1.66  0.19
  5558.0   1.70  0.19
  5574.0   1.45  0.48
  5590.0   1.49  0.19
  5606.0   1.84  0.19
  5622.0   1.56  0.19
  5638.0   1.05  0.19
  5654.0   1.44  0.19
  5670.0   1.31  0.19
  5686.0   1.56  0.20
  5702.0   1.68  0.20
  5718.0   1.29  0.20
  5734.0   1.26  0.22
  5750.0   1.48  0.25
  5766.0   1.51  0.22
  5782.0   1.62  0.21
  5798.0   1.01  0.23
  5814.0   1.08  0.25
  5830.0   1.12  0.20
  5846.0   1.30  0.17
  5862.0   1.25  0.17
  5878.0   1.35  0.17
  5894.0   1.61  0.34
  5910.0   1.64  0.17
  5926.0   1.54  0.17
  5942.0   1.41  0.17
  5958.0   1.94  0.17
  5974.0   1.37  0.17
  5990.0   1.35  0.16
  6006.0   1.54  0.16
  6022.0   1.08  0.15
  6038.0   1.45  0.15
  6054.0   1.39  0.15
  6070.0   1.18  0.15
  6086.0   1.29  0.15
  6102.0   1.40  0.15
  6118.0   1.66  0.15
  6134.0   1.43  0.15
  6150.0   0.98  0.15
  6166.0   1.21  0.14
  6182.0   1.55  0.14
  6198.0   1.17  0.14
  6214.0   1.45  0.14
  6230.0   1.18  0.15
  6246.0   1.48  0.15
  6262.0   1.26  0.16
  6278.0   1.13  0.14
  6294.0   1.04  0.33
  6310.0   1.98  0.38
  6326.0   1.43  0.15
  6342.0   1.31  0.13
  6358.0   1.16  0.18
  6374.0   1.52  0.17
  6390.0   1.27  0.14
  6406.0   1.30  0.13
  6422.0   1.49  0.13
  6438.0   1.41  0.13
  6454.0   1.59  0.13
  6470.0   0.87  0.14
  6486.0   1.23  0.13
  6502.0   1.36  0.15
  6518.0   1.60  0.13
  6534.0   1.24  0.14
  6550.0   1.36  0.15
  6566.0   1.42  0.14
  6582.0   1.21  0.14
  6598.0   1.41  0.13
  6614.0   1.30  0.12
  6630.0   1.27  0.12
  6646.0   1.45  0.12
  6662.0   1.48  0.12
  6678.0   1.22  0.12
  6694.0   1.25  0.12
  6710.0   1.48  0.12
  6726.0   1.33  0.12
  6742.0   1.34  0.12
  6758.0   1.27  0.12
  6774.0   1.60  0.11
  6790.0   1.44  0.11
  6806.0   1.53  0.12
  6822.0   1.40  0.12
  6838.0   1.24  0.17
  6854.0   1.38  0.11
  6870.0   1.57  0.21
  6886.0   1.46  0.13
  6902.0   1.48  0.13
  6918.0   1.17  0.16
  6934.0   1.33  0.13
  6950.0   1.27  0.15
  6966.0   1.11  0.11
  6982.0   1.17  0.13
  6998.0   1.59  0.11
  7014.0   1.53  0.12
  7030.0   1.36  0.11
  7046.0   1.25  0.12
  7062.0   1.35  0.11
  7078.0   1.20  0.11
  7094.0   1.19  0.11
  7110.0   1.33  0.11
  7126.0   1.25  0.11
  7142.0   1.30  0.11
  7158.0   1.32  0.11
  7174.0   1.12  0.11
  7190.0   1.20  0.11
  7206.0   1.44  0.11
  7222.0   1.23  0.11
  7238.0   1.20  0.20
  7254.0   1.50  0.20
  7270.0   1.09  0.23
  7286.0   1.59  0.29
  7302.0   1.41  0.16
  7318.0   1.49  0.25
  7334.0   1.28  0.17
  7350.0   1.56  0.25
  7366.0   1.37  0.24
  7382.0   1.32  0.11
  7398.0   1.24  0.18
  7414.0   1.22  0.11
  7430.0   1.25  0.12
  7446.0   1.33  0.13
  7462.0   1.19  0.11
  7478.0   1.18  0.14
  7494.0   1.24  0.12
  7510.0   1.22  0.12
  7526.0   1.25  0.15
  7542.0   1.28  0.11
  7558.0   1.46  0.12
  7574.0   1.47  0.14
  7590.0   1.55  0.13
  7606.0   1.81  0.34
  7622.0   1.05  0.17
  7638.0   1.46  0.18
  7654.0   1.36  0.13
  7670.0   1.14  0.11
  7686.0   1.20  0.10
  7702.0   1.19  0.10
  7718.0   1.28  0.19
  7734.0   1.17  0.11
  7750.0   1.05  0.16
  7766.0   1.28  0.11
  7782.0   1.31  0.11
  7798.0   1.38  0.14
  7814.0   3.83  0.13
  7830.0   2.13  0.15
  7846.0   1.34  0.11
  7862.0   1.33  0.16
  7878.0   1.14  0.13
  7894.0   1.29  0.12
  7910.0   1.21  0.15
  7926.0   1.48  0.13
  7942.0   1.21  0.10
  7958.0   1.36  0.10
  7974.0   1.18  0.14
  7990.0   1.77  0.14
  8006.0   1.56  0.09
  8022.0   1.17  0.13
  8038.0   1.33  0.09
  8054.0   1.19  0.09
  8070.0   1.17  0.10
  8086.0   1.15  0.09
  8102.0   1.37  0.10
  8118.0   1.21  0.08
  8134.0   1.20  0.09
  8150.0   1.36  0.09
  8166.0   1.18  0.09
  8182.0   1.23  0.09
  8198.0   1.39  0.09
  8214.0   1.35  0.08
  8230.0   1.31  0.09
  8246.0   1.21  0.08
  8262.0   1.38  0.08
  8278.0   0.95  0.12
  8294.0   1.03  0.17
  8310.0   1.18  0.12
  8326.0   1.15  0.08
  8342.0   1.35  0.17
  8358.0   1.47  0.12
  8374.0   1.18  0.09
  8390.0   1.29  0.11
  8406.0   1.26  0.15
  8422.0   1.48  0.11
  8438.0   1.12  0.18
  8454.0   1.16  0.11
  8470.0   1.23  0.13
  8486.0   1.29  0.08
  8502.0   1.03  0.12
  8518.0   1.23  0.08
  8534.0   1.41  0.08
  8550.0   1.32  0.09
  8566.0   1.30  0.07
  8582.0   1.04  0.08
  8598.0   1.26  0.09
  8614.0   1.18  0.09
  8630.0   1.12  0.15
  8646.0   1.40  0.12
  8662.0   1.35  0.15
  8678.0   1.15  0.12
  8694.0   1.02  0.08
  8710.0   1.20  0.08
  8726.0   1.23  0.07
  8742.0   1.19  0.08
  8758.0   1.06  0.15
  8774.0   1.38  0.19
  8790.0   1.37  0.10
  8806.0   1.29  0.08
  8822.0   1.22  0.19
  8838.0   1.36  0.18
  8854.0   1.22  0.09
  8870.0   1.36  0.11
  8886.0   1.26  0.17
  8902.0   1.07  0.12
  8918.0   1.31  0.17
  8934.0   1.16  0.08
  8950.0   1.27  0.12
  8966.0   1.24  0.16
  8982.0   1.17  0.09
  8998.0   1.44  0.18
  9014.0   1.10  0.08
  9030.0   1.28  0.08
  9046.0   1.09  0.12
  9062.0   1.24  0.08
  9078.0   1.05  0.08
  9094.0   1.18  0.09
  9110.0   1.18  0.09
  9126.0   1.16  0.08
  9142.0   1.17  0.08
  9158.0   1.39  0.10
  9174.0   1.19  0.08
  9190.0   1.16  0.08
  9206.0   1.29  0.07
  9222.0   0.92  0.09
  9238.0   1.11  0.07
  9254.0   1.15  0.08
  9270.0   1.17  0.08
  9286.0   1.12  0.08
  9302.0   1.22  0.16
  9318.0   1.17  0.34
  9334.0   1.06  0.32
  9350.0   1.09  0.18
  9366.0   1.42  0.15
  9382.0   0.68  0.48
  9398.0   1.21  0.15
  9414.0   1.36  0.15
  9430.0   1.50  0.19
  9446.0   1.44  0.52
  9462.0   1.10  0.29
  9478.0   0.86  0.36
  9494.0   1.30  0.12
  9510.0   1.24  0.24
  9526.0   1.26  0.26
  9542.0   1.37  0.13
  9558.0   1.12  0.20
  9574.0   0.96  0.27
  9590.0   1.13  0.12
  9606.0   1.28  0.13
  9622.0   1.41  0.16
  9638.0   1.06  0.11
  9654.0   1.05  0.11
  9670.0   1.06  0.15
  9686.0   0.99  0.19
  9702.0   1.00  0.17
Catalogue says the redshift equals 0.19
